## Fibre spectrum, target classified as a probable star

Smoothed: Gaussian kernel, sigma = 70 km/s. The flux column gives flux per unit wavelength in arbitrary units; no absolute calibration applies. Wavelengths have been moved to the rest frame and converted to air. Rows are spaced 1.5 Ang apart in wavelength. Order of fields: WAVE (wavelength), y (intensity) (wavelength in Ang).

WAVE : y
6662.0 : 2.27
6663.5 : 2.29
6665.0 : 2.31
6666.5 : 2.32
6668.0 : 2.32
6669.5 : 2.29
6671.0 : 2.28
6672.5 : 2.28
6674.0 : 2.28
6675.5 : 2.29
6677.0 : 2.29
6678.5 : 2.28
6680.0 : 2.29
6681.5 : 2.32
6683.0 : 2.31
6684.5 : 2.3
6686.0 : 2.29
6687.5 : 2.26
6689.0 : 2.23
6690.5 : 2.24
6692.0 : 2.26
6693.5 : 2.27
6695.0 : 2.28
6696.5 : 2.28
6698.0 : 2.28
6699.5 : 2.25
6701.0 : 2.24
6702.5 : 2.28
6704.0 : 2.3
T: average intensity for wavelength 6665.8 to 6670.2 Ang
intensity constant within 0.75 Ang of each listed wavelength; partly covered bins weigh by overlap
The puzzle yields 2.31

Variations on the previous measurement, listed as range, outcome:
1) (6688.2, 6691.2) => 2.24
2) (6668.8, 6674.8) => 2.28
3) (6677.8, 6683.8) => 2.3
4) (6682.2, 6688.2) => 2.29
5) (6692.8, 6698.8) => 2.28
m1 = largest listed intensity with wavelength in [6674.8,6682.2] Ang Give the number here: 2.32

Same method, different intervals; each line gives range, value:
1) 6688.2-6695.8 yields 2.28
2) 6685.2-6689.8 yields 2.29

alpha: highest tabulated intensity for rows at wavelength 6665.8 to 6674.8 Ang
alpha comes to 2.32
